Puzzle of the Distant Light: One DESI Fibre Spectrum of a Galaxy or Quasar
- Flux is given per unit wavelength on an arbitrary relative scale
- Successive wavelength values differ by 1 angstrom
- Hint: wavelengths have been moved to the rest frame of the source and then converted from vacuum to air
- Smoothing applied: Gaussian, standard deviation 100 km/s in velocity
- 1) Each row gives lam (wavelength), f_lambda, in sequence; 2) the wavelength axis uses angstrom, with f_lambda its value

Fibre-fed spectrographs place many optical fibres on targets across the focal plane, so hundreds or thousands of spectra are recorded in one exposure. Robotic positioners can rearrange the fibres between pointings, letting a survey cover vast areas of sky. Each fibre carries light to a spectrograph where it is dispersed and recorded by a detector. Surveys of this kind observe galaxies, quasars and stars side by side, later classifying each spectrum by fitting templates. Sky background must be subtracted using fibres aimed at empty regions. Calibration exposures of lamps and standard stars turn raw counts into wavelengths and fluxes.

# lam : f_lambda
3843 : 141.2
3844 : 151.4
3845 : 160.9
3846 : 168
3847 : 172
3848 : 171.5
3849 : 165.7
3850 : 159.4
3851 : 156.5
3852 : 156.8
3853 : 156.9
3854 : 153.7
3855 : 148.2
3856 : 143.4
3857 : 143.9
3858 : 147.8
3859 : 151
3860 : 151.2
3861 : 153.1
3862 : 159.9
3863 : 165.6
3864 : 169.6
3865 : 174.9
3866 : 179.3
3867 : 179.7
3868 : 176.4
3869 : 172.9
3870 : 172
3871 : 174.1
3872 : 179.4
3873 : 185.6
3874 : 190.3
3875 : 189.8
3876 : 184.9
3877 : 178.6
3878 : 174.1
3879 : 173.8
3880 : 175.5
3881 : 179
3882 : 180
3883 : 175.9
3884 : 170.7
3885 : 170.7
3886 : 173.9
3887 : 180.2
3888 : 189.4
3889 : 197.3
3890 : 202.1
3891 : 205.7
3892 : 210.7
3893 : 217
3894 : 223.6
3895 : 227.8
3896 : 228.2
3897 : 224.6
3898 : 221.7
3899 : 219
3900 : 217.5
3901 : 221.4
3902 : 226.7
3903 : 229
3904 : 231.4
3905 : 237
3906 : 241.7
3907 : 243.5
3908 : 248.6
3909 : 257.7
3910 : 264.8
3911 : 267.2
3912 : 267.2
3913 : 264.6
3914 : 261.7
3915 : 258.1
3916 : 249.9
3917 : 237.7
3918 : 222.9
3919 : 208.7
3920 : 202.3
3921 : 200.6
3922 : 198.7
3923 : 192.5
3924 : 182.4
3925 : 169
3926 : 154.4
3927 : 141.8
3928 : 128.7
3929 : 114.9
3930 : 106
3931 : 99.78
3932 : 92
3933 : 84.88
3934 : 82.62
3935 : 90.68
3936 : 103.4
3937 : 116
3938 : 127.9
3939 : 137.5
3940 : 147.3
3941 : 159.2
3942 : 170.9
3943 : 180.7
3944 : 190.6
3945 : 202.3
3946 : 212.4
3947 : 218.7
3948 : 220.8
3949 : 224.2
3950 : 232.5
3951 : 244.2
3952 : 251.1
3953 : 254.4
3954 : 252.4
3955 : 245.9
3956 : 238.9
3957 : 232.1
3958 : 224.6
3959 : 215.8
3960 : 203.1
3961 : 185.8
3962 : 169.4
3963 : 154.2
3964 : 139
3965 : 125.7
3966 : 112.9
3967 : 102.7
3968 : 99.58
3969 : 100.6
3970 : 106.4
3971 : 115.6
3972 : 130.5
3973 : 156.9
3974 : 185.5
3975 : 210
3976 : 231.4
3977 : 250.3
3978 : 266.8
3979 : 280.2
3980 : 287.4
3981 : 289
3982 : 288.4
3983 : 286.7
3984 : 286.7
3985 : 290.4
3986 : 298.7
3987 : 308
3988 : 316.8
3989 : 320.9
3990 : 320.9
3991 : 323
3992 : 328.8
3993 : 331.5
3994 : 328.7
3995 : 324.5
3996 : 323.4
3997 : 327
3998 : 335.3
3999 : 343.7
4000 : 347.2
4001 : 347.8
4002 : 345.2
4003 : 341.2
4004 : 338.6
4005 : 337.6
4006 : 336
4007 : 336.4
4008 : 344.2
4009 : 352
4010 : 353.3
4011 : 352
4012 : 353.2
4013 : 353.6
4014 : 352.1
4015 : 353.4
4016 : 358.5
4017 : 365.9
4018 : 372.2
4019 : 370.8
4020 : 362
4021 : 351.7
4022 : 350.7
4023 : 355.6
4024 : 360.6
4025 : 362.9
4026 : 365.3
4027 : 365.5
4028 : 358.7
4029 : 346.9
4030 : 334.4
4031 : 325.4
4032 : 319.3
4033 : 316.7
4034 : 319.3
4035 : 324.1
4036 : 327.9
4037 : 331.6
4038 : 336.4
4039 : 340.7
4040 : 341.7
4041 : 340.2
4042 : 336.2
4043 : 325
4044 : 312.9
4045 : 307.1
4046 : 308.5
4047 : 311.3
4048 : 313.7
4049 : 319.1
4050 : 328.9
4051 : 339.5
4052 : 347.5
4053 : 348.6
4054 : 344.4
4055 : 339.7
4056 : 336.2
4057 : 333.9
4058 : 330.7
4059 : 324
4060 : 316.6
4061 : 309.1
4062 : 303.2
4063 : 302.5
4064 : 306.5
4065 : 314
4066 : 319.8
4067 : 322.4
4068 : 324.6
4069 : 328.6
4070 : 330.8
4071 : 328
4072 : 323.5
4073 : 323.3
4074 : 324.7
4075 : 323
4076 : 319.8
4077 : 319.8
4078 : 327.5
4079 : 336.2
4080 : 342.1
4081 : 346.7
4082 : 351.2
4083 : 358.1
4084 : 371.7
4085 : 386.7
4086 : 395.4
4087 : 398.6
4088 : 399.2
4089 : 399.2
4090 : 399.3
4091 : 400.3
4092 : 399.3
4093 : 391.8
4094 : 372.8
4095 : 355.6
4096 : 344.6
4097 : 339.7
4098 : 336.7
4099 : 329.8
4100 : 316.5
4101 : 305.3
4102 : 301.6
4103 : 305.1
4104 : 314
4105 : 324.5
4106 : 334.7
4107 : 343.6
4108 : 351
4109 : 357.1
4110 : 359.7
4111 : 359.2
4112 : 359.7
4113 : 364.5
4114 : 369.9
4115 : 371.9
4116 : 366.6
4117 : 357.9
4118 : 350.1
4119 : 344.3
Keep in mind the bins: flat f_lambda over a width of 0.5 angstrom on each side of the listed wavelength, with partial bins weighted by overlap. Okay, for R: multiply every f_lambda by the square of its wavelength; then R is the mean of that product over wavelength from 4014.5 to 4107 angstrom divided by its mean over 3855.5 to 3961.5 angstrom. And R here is 1.91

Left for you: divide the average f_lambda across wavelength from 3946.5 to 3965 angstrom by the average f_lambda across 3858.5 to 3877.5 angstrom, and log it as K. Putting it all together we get 1.24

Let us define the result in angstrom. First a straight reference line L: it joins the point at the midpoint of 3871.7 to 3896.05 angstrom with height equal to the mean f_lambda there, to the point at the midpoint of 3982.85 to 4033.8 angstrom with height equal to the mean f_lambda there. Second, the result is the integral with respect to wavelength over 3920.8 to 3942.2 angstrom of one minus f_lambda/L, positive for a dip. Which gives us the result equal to 9.6 angstrom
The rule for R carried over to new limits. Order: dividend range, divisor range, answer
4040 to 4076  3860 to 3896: 1.94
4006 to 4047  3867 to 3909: 1.83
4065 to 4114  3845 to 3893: 2.25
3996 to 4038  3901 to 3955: 1.85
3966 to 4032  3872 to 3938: 1.65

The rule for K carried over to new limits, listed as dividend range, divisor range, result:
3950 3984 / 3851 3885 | 1.20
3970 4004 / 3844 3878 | 1.71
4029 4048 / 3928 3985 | 1.78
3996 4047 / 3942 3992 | 1.55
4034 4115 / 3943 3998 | 1.46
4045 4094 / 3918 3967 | 1.96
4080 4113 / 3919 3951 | 2.23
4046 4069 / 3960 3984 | 1.72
